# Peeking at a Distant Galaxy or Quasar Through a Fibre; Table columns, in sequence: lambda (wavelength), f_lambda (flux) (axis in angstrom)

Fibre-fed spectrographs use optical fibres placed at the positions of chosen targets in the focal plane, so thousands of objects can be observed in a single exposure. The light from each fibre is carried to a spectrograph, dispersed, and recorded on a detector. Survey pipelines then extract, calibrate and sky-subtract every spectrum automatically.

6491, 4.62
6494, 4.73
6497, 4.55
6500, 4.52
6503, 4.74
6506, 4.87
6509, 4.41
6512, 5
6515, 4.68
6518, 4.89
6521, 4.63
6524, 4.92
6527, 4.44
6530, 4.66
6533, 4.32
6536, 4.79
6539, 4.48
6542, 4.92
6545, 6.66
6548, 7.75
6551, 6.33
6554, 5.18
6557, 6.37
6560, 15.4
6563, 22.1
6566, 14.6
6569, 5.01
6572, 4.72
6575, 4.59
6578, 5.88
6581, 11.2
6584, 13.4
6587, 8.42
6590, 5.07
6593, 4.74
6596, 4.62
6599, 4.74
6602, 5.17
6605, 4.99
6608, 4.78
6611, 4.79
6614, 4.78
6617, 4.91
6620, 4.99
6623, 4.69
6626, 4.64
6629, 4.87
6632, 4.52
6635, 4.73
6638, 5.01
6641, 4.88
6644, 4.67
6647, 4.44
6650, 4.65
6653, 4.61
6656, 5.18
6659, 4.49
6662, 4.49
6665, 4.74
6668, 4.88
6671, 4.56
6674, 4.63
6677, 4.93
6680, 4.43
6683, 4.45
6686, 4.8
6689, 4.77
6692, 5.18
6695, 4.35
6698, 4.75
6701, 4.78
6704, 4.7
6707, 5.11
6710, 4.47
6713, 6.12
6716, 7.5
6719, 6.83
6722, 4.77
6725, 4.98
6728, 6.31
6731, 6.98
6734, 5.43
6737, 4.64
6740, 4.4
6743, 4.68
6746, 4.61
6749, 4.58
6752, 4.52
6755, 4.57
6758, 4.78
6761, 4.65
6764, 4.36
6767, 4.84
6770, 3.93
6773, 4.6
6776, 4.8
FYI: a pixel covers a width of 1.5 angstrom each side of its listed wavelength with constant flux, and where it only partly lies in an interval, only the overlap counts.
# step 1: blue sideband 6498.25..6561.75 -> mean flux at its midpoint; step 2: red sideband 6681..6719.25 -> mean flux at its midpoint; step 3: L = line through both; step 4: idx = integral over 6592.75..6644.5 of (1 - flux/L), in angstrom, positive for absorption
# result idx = 5.7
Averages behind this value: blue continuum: 5.68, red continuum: 5.15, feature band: 4.81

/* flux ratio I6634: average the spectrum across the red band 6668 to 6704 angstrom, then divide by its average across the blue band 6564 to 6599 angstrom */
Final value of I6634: 0.6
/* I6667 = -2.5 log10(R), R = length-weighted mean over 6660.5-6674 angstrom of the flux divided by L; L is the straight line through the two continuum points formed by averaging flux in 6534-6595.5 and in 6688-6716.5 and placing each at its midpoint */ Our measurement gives 0.24 mag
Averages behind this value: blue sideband 7.99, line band 4.66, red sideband 5.1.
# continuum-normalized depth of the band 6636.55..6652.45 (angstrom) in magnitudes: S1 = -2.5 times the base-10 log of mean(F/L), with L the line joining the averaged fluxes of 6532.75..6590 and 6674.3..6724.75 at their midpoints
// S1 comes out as 0.32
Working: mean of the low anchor 8.22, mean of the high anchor 5.11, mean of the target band 4.72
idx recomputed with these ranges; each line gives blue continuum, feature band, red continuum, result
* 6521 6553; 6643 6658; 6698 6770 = 1.4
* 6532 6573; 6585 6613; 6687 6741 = 7.4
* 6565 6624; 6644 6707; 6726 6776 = 9.4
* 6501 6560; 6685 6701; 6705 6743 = 2.3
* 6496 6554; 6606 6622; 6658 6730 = 0.6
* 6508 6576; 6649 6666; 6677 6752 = 2.9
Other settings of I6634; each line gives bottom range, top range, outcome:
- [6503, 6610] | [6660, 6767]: 0.75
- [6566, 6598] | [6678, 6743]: 0.73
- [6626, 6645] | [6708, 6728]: 1.22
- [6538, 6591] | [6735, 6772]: 0.54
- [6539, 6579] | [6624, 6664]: 0.57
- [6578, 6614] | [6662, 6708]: 0.73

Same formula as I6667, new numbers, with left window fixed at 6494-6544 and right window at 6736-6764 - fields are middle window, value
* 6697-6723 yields -0.19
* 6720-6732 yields -0.24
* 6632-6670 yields -0.02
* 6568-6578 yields -0.06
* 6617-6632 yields -0.03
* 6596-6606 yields -0.06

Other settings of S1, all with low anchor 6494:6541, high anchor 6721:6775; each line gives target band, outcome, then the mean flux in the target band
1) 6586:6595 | -0.23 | 5.87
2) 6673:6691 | 0.03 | 4.68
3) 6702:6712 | 0.00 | 4.83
